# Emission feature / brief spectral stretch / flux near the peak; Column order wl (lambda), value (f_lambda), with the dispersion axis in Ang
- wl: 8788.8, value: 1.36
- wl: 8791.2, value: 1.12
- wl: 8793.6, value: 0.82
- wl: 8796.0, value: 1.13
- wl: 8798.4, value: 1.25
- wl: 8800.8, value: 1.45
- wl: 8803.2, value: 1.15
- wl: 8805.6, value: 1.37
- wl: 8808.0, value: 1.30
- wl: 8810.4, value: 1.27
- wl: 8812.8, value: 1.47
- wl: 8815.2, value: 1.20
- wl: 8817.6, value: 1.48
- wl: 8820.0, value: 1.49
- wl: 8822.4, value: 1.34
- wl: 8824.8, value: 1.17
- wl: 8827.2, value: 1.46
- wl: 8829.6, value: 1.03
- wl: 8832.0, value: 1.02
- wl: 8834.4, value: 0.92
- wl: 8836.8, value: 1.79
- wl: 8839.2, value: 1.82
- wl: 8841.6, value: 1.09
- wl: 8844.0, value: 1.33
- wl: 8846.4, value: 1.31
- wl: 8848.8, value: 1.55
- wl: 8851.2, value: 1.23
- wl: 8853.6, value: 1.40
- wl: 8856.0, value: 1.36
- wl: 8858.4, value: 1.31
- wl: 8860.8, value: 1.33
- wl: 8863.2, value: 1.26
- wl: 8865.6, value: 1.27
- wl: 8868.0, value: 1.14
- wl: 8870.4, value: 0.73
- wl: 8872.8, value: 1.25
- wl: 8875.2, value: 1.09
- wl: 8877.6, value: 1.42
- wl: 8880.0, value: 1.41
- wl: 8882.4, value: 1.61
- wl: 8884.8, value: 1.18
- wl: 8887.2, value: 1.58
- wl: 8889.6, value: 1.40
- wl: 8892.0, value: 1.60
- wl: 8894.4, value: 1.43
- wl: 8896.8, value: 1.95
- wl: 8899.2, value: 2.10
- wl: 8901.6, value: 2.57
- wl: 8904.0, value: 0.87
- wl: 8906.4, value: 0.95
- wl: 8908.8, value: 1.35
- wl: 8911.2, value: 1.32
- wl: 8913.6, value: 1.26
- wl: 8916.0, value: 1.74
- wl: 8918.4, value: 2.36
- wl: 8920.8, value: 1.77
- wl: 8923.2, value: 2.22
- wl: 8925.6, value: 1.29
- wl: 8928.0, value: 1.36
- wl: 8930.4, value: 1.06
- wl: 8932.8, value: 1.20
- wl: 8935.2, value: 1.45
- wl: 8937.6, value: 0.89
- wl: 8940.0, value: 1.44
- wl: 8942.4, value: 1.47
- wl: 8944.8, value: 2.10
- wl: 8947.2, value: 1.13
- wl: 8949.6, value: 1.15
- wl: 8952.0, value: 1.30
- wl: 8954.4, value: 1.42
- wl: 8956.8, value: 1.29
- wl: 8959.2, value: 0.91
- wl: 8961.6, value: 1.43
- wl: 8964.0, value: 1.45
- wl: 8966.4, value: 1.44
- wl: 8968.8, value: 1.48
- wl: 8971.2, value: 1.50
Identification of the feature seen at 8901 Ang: [S II]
